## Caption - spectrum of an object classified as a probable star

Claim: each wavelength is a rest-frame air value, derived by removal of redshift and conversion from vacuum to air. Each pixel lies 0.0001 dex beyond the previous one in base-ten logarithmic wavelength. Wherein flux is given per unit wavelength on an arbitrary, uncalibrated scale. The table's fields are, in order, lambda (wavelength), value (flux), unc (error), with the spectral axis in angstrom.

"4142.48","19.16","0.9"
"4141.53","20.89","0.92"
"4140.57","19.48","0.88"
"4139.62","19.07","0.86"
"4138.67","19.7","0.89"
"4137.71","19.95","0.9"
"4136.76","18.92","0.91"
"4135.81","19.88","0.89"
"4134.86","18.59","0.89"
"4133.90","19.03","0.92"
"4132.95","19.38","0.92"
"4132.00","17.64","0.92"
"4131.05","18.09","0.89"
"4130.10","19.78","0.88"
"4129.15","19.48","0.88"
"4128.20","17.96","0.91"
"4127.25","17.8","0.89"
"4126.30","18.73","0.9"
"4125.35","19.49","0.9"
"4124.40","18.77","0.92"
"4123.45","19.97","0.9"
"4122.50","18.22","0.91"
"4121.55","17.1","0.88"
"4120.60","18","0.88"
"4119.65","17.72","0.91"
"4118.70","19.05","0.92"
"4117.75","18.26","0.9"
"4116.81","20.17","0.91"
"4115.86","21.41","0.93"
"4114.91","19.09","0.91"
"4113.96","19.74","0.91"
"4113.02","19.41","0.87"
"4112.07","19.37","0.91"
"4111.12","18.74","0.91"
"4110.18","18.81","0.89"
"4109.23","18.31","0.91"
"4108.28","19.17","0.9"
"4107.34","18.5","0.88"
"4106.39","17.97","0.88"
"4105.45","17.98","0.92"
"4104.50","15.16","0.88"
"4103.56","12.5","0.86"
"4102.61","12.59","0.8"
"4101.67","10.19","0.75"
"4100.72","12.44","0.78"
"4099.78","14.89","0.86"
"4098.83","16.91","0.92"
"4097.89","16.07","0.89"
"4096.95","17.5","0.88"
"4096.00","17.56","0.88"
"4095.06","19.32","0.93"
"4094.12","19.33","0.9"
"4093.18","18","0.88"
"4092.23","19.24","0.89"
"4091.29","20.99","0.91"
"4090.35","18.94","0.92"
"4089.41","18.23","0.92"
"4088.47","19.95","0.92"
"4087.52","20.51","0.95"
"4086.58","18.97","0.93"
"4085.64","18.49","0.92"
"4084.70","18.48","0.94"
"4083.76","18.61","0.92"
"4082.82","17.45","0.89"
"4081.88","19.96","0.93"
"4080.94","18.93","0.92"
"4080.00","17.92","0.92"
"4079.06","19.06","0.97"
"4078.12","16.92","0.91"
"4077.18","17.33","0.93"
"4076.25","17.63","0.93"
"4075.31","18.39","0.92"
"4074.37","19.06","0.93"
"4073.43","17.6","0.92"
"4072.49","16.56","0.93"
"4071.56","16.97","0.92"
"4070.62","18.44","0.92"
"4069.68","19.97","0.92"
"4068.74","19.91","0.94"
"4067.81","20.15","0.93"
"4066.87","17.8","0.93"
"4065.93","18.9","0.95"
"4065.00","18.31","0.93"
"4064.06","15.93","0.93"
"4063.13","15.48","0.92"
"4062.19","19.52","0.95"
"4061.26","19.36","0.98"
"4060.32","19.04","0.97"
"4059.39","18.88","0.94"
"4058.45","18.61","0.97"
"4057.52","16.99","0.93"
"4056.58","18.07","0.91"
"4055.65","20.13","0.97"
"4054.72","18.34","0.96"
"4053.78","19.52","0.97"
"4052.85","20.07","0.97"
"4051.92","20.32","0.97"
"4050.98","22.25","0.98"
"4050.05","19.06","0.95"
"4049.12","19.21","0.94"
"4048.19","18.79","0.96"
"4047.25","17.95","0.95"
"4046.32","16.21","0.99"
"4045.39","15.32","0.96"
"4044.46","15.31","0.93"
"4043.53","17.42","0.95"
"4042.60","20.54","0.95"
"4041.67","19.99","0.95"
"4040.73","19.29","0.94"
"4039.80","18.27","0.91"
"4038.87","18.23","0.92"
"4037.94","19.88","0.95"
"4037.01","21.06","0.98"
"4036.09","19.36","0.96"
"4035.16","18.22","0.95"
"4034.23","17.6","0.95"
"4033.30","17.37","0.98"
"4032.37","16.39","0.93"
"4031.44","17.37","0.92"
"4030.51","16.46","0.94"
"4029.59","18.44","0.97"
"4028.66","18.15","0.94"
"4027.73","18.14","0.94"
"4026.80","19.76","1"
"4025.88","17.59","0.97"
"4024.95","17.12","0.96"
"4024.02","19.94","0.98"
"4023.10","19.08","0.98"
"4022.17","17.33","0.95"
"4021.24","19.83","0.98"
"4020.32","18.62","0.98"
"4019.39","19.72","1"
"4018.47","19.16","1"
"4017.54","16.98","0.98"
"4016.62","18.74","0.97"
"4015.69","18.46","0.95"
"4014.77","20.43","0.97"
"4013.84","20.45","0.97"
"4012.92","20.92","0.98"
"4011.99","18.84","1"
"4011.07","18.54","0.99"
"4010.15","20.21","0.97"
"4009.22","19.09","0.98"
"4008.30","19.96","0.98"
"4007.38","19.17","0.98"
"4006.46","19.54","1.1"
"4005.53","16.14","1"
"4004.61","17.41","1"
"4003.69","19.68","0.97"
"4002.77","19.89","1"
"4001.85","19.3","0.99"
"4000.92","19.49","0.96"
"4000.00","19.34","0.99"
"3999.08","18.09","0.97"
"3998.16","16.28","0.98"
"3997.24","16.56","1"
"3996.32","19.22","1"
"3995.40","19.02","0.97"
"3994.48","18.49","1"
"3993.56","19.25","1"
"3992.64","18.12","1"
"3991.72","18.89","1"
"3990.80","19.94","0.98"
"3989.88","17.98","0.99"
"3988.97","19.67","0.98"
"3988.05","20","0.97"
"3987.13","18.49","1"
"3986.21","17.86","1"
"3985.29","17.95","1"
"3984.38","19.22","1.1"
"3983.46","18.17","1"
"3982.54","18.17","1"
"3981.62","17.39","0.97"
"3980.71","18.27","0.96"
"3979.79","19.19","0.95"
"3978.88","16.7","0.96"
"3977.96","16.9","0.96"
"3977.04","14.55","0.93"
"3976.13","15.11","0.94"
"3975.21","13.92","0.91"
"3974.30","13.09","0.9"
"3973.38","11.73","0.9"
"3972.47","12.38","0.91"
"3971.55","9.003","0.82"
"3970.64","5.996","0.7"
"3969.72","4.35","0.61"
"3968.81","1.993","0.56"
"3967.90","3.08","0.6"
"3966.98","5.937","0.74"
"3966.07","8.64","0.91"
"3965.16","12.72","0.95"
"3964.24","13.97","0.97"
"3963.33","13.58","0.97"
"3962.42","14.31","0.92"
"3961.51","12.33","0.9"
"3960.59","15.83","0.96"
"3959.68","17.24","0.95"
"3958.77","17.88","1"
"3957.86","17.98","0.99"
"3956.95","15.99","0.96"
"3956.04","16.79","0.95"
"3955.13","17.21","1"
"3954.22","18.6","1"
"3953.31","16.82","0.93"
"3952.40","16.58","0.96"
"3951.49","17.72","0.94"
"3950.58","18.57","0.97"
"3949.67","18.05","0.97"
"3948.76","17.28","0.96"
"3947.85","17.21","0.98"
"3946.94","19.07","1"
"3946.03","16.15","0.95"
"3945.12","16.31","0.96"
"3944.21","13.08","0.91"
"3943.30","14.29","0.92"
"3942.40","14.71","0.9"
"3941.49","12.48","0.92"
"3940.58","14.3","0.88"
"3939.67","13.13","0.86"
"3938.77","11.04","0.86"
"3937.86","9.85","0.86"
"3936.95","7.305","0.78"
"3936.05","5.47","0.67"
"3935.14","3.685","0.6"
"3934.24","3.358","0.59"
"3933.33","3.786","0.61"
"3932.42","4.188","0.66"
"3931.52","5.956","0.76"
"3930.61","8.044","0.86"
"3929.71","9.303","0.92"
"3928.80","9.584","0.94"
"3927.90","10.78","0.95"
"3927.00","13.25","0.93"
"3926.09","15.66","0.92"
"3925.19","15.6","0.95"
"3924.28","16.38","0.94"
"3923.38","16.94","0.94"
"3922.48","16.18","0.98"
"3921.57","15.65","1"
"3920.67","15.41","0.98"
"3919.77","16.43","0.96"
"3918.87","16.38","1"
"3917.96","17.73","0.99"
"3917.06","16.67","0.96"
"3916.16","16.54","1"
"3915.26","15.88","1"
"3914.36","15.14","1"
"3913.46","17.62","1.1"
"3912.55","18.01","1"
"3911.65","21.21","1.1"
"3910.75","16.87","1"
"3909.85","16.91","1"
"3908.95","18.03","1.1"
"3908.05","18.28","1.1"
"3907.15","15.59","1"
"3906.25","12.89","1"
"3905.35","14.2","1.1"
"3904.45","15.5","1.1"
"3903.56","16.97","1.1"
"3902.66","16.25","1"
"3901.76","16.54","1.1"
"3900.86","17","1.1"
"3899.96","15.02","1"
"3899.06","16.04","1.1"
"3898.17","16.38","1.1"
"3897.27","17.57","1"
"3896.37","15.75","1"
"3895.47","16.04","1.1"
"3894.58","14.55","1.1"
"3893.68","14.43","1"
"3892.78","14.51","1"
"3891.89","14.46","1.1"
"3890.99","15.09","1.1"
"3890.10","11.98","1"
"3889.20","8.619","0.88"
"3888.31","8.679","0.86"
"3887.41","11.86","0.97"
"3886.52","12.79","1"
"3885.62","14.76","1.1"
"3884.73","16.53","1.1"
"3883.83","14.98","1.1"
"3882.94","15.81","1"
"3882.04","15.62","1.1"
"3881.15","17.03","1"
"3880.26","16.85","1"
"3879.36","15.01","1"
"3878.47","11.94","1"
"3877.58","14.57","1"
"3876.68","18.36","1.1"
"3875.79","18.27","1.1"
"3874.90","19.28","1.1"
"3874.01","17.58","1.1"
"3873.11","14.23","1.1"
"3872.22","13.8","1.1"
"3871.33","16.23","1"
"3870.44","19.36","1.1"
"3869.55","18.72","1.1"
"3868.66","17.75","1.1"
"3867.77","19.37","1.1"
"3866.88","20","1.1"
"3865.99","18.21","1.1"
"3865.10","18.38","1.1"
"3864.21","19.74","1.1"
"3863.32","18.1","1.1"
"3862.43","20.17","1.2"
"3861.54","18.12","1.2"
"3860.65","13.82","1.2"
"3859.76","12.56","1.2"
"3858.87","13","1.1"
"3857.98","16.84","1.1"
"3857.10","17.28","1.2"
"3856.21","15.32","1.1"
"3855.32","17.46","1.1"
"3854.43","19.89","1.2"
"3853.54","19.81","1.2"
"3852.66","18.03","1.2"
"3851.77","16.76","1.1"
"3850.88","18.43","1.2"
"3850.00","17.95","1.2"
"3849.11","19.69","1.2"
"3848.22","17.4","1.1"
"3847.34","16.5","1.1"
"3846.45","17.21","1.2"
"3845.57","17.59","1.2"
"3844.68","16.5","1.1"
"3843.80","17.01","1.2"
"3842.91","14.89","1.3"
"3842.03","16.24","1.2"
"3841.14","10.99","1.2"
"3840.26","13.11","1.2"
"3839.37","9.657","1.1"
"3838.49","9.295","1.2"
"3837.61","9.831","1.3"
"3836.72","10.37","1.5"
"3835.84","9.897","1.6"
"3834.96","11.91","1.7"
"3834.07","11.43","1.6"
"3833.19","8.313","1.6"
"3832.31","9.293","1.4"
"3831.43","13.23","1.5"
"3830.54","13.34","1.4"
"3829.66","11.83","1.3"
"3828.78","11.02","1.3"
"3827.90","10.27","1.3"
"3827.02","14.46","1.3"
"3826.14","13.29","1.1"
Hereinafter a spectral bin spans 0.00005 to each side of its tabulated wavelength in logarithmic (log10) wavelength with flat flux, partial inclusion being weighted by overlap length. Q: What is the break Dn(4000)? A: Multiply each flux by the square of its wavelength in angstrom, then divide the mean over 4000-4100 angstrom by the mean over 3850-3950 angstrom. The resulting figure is 1.3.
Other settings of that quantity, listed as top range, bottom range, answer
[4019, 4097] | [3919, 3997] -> 1.37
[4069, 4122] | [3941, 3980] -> 1.37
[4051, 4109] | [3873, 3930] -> 1.28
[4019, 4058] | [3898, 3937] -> 1.42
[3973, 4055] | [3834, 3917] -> 1.25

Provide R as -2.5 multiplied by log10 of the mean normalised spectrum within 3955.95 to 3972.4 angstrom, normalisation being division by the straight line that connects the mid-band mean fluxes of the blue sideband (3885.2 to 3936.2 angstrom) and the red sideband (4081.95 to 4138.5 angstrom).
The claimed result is 0.300 mag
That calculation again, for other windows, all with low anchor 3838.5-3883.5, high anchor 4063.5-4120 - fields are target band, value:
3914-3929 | 0.107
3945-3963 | 0.021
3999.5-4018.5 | -0.094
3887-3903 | 0.165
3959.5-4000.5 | 0.153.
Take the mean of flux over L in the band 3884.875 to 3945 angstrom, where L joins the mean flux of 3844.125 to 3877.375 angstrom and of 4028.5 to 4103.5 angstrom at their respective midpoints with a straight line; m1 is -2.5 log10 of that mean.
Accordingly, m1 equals 0.27 mag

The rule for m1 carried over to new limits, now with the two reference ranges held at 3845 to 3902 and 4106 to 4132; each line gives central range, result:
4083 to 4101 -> 0.02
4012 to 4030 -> -0.06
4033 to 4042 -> -0.06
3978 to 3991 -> -0.06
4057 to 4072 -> -0.01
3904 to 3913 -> -0.01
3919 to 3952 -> 0.31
